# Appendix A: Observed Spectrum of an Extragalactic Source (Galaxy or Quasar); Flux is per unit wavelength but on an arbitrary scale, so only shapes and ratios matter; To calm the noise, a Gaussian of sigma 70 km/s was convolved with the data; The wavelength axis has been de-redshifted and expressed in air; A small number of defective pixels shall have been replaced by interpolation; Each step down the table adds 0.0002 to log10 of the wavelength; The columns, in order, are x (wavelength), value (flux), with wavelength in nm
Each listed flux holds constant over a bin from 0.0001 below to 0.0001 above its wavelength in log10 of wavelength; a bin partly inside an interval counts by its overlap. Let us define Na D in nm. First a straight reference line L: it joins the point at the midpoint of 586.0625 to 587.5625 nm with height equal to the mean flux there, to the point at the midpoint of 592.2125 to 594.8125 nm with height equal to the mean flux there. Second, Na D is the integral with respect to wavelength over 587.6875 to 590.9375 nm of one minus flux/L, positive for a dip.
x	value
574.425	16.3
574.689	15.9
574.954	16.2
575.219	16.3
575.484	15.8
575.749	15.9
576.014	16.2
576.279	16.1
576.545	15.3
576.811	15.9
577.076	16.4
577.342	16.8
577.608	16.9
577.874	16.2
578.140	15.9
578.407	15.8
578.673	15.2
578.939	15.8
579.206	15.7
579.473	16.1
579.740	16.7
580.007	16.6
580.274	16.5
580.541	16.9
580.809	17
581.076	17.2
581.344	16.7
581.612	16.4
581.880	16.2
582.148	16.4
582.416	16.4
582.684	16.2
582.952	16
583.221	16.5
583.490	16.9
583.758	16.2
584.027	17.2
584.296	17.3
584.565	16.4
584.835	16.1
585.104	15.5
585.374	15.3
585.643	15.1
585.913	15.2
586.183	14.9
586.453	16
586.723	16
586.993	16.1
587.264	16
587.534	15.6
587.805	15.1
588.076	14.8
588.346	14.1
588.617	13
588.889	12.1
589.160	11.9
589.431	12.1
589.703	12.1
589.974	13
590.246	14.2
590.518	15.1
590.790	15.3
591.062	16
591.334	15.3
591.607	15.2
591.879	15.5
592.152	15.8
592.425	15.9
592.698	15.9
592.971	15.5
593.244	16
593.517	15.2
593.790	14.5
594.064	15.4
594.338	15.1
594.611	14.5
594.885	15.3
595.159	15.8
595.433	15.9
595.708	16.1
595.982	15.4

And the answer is 0.428 nm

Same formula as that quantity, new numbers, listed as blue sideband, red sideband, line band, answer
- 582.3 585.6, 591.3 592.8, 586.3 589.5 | 0.30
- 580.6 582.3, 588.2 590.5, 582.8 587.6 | -0.37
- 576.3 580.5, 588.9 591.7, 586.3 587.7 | -0.13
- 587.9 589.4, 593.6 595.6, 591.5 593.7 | -0.16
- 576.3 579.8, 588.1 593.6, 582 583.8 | -0.11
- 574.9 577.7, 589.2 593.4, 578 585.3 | -0.32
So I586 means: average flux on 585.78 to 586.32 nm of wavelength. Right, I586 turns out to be 15.1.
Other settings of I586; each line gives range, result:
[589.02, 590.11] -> 12.3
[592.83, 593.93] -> 15.3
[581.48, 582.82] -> 16.3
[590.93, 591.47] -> 15.7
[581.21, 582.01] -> 16.4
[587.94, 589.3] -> 13.2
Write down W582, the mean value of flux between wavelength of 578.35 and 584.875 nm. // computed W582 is 16.4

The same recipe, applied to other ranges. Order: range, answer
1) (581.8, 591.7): 15.2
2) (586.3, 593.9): 14.8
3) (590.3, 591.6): 15.3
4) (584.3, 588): 15.7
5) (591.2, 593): 15.6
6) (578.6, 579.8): 15.9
